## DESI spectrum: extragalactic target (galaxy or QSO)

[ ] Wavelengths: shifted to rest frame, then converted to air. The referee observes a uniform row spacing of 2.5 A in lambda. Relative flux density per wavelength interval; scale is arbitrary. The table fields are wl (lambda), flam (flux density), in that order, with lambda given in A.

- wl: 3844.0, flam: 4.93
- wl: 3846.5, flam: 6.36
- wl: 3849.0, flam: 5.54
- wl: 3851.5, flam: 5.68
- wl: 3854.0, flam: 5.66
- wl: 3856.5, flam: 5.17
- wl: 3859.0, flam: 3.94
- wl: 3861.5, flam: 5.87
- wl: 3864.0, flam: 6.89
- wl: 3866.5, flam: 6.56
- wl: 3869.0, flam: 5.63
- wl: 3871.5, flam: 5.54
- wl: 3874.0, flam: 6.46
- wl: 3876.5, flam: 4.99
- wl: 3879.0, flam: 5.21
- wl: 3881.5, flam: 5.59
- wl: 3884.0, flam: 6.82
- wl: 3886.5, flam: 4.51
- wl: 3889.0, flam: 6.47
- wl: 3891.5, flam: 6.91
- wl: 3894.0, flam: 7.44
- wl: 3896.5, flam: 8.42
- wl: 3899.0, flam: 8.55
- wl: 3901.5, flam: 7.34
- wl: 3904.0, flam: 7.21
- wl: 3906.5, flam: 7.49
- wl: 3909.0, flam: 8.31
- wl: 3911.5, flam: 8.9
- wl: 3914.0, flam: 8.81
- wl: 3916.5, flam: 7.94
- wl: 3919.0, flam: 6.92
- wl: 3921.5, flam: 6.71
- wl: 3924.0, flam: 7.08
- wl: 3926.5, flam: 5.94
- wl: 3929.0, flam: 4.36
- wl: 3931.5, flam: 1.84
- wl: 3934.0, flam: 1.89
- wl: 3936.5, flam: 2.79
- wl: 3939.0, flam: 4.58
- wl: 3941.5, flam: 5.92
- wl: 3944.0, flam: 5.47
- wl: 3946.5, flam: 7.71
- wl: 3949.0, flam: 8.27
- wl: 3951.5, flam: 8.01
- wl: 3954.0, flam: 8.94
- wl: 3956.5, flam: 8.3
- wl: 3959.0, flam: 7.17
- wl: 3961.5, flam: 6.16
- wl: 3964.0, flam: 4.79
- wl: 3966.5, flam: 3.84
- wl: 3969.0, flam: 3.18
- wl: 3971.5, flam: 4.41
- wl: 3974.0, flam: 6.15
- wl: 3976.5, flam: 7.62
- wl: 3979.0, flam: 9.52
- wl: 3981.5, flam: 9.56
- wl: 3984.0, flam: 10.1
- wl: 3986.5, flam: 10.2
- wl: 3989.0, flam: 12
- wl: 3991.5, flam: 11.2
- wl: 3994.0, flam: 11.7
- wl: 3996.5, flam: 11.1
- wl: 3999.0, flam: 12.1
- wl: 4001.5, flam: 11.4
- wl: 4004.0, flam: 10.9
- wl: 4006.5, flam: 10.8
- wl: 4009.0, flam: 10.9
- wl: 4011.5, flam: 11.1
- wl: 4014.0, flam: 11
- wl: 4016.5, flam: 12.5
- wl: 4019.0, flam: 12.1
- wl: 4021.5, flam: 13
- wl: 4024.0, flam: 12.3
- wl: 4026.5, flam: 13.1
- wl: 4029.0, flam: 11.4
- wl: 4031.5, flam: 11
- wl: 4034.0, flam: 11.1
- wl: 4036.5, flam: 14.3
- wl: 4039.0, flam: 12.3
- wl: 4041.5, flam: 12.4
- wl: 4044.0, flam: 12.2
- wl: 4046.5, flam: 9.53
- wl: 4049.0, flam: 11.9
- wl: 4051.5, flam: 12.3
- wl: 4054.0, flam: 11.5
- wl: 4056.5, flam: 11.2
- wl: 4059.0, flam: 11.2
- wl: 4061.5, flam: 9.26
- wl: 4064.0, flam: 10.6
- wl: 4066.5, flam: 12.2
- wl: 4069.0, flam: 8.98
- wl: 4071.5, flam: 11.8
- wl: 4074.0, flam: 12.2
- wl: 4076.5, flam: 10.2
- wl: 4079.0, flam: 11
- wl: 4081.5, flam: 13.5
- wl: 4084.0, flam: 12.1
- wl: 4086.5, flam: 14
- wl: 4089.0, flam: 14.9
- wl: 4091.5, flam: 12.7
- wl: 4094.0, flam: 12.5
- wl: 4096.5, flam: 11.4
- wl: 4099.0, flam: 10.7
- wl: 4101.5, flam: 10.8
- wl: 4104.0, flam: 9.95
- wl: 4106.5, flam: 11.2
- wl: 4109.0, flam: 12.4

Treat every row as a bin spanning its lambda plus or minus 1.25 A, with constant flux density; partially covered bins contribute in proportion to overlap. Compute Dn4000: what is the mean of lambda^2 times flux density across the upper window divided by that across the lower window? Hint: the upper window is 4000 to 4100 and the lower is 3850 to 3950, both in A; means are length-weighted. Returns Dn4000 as 2.05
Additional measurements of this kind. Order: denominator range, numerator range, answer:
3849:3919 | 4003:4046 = 1.93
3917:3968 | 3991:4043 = 2.09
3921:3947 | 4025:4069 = 2.54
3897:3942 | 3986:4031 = 1.93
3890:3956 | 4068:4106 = 1.91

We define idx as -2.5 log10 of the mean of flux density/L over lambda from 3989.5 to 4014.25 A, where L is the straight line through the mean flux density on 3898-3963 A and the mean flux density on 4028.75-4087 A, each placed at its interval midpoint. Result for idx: -0.20 mag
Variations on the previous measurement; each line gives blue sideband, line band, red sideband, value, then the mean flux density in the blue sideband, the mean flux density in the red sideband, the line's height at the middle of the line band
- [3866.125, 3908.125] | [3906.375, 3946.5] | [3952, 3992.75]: 0.184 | 6.55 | 7.7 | 7.08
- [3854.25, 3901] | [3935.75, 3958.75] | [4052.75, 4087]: 0.193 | 6.17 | 11.4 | 8.05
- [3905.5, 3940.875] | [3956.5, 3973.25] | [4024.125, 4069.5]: 0.434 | 5.96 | 11.5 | 7.84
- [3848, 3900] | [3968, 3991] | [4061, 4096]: 0.113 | 6.08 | 11.9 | 9.08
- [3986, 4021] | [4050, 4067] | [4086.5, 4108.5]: 0.054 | 11.4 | 11.9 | 11.7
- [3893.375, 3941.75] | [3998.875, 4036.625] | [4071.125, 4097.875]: -0.172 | 6.42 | 12.4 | 10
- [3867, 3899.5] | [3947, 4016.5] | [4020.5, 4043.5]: 0.161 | 6.3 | 12.3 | 10.3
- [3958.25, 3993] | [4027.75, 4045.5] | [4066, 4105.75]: -0.212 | 7.6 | 11.8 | 9.92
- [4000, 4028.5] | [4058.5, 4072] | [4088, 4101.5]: 0.142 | 11.7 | 12.2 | 12.1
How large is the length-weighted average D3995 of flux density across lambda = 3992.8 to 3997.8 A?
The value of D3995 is 11.4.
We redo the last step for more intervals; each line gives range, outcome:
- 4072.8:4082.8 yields 11.7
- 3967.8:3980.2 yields 6.17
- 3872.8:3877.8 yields 5.71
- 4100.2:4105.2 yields 10.4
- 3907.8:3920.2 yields 8.18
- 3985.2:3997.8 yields 11.2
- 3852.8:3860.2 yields 4.93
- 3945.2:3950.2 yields 7.96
